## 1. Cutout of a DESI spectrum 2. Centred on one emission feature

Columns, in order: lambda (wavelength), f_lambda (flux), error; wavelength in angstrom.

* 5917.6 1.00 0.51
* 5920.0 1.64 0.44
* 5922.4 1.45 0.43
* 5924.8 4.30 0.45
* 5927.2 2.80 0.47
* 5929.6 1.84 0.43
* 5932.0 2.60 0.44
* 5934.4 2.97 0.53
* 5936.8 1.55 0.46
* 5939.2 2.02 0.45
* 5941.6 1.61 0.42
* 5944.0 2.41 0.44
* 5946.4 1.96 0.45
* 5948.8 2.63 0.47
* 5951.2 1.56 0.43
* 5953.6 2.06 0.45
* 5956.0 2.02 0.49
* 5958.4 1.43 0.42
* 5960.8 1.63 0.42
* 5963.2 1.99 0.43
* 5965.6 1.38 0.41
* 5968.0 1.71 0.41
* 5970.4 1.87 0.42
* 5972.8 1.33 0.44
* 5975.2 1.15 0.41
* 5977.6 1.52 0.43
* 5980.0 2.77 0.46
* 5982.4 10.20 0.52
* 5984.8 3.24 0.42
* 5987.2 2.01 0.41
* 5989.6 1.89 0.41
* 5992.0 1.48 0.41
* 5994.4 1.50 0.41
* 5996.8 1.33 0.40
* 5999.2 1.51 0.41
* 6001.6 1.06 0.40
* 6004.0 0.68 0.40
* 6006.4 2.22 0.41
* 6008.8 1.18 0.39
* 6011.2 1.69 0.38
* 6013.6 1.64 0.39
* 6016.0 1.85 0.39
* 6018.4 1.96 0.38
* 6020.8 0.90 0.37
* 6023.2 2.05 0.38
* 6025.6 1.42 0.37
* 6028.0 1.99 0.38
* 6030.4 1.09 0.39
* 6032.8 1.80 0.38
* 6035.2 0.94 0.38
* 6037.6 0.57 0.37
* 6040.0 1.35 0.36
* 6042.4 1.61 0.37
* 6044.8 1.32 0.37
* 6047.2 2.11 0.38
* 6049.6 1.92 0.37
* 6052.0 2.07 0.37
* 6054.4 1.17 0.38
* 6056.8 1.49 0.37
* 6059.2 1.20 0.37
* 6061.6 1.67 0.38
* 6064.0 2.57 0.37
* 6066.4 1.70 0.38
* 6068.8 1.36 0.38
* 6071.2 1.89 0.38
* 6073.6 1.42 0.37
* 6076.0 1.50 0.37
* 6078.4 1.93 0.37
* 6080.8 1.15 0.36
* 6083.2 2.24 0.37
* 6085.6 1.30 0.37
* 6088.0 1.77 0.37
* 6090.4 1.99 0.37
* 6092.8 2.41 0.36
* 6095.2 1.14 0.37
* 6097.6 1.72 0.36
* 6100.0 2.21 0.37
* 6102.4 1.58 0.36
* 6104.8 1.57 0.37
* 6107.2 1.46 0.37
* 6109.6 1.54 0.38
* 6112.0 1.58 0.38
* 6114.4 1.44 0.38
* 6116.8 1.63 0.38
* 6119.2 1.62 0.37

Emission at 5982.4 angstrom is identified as [O III] 5007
